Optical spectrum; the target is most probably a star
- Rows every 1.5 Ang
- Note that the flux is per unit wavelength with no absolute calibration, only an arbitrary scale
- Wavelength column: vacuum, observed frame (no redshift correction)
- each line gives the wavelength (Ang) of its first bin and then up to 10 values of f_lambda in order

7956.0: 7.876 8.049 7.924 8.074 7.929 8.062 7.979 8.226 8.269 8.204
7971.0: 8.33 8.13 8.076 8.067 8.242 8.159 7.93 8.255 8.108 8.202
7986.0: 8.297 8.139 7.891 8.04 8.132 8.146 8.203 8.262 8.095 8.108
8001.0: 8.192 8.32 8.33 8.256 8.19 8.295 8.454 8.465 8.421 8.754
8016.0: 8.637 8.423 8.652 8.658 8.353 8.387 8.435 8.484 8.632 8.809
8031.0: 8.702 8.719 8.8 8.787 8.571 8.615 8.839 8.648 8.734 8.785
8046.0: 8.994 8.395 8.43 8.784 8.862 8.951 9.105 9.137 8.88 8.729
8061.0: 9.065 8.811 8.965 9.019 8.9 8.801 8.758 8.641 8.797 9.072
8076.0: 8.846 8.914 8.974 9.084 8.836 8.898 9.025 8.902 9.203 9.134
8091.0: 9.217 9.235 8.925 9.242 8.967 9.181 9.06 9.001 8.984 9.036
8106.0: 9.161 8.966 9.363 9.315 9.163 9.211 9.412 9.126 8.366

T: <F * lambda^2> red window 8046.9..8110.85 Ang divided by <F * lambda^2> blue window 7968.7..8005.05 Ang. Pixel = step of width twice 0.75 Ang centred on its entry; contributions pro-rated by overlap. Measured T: 1.1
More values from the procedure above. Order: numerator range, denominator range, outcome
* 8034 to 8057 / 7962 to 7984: 1.10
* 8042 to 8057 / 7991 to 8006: 1.09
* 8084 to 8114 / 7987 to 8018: 1.13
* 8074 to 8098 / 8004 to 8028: 1.09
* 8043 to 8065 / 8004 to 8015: 1.07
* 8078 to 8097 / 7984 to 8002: 1.14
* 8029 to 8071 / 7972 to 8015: 1.09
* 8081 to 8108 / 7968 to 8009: 1.14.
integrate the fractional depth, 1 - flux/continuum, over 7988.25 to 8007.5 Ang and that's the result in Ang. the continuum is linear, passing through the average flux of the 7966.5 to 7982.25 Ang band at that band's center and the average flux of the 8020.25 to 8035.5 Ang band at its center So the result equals 0.4 Ang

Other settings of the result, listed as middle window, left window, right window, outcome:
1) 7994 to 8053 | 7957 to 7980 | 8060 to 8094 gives 0.1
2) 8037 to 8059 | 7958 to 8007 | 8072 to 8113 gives -0.3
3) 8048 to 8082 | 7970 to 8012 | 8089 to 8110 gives -0.3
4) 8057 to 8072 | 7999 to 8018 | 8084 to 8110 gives -0.1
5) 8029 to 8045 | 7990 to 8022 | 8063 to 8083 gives -0.2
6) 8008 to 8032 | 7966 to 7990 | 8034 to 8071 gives 0.0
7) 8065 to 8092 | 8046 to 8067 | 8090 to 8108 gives 0.1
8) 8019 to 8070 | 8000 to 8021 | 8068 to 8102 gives -0.4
